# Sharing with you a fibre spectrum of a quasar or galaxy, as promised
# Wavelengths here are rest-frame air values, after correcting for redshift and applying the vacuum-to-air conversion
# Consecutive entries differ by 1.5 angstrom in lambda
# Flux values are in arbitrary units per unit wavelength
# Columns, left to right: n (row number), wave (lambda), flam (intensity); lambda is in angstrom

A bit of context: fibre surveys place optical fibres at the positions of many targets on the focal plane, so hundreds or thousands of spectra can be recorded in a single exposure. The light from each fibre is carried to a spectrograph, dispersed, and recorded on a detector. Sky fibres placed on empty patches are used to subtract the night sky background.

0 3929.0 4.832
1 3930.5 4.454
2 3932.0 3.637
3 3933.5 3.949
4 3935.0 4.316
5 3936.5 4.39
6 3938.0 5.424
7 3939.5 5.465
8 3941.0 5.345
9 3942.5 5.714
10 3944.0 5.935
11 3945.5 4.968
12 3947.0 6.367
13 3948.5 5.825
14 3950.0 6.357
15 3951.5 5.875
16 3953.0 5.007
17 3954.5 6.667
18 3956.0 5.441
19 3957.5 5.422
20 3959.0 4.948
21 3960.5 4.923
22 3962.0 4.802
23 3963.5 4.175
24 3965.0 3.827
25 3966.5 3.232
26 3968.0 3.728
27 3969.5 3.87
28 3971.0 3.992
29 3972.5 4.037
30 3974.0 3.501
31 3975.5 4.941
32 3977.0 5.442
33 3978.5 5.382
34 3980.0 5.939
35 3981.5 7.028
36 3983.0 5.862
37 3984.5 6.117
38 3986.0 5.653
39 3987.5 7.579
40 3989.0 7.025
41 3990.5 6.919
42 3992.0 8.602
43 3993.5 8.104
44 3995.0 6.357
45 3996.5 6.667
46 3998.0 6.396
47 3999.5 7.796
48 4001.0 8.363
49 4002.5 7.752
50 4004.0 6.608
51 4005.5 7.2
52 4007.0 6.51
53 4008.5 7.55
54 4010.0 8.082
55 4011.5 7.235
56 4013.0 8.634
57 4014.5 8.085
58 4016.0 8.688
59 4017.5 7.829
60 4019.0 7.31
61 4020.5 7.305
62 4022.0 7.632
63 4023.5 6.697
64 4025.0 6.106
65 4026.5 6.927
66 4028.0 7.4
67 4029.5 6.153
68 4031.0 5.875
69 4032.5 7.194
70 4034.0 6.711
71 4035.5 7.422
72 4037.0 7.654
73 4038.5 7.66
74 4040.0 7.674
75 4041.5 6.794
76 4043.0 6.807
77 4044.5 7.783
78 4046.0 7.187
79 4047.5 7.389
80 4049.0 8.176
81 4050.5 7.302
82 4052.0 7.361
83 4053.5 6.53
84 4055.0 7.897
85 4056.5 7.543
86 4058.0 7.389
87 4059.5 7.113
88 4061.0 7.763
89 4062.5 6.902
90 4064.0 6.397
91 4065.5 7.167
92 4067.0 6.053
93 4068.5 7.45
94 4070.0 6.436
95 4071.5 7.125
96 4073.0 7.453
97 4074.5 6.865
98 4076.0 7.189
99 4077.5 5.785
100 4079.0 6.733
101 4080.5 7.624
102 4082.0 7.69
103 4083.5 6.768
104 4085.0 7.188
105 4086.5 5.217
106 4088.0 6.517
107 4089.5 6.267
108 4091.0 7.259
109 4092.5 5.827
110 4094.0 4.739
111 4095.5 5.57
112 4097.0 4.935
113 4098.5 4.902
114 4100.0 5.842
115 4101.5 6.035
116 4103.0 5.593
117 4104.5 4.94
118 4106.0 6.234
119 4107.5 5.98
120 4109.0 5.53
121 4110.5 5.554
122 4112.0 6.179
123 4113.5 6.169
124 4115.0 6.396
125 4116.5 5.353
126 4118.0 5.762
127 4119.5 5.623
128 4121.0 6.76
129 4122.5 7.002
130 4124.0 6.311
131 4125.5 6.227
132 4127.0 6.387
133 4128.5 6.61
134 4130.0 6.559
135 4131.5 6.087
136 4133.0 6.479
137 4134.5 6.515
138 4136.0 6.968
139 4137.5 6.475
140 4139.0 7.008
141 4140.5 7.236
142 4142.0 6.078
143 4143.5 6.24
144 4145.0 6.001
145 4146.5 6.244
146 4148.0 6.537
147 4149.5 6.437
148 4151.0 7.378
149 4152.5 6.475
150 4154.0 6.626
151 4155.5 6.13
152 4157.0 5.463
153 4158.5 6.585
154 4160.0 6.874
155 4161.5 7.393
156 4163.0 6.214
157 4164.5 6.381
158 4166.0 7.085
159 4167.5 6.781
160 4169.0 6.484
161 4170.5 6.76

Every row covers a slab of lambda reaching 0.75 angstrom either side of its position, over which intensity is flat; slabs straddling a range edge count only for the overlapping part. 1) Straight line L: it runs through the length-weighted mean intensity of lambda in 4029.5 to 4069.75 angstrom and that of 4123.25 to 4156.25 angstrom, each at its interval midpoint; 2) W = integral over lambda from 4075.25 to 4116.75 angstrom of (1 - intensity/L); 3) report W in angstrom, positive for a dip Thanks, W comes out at 4.6 angstrom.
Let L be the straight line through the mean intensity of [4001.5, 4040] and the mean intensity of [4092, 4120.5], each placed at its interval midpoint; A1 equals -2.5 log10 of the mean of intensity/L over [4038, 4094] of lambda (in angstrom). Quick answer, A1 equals -0.093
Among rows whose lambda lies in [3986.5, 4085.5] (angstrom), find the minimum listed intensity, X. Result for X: 5.785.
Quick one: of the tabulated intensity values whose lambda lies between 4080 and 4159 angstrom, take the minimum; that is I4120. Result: 4.739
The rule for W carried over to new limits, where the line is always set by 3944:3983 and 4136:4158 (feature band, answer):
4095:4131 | 1.6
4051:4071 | -4.4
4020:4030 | -2.5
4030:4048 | -4.8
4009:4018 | -4.4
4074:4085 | -1.9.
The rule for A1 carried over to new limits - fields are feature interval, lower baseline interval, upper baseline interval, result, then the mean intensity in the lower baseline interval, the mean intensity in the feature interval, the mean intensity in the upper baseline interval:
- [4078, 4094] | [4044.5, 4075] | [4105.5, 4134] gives 0.02 mag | 7.19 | 6.6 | 6.17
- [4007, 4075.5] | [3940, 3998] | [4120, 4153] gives -0.21 mag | 5.58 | 7.25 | 6.54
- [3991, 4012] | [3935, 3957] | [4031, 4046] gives -0.13 mag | 5.58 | 7.37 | 7.22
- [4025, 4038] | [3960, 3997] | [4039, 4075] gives -0.04 mag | 5.5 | 6.88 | 7.2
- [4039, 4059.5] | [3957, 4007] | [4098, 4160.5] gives -0.22 mag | 5.84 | 7.37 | 6.24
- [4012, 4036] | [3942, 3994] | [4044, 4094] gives -0.15 mag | 5.51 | 7.25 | 6.97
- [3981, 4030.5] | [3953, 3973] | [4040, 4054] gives -0.21 mag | 4.57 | 7.21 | 7.29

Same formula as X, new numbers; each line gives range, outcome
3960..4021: 3.232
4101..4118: 4.94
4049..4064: 6.397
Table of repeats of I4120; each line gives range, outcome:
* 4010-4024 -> 6.697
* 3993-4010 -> 6.357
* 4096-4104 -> 4.902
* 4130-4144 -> 6.078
